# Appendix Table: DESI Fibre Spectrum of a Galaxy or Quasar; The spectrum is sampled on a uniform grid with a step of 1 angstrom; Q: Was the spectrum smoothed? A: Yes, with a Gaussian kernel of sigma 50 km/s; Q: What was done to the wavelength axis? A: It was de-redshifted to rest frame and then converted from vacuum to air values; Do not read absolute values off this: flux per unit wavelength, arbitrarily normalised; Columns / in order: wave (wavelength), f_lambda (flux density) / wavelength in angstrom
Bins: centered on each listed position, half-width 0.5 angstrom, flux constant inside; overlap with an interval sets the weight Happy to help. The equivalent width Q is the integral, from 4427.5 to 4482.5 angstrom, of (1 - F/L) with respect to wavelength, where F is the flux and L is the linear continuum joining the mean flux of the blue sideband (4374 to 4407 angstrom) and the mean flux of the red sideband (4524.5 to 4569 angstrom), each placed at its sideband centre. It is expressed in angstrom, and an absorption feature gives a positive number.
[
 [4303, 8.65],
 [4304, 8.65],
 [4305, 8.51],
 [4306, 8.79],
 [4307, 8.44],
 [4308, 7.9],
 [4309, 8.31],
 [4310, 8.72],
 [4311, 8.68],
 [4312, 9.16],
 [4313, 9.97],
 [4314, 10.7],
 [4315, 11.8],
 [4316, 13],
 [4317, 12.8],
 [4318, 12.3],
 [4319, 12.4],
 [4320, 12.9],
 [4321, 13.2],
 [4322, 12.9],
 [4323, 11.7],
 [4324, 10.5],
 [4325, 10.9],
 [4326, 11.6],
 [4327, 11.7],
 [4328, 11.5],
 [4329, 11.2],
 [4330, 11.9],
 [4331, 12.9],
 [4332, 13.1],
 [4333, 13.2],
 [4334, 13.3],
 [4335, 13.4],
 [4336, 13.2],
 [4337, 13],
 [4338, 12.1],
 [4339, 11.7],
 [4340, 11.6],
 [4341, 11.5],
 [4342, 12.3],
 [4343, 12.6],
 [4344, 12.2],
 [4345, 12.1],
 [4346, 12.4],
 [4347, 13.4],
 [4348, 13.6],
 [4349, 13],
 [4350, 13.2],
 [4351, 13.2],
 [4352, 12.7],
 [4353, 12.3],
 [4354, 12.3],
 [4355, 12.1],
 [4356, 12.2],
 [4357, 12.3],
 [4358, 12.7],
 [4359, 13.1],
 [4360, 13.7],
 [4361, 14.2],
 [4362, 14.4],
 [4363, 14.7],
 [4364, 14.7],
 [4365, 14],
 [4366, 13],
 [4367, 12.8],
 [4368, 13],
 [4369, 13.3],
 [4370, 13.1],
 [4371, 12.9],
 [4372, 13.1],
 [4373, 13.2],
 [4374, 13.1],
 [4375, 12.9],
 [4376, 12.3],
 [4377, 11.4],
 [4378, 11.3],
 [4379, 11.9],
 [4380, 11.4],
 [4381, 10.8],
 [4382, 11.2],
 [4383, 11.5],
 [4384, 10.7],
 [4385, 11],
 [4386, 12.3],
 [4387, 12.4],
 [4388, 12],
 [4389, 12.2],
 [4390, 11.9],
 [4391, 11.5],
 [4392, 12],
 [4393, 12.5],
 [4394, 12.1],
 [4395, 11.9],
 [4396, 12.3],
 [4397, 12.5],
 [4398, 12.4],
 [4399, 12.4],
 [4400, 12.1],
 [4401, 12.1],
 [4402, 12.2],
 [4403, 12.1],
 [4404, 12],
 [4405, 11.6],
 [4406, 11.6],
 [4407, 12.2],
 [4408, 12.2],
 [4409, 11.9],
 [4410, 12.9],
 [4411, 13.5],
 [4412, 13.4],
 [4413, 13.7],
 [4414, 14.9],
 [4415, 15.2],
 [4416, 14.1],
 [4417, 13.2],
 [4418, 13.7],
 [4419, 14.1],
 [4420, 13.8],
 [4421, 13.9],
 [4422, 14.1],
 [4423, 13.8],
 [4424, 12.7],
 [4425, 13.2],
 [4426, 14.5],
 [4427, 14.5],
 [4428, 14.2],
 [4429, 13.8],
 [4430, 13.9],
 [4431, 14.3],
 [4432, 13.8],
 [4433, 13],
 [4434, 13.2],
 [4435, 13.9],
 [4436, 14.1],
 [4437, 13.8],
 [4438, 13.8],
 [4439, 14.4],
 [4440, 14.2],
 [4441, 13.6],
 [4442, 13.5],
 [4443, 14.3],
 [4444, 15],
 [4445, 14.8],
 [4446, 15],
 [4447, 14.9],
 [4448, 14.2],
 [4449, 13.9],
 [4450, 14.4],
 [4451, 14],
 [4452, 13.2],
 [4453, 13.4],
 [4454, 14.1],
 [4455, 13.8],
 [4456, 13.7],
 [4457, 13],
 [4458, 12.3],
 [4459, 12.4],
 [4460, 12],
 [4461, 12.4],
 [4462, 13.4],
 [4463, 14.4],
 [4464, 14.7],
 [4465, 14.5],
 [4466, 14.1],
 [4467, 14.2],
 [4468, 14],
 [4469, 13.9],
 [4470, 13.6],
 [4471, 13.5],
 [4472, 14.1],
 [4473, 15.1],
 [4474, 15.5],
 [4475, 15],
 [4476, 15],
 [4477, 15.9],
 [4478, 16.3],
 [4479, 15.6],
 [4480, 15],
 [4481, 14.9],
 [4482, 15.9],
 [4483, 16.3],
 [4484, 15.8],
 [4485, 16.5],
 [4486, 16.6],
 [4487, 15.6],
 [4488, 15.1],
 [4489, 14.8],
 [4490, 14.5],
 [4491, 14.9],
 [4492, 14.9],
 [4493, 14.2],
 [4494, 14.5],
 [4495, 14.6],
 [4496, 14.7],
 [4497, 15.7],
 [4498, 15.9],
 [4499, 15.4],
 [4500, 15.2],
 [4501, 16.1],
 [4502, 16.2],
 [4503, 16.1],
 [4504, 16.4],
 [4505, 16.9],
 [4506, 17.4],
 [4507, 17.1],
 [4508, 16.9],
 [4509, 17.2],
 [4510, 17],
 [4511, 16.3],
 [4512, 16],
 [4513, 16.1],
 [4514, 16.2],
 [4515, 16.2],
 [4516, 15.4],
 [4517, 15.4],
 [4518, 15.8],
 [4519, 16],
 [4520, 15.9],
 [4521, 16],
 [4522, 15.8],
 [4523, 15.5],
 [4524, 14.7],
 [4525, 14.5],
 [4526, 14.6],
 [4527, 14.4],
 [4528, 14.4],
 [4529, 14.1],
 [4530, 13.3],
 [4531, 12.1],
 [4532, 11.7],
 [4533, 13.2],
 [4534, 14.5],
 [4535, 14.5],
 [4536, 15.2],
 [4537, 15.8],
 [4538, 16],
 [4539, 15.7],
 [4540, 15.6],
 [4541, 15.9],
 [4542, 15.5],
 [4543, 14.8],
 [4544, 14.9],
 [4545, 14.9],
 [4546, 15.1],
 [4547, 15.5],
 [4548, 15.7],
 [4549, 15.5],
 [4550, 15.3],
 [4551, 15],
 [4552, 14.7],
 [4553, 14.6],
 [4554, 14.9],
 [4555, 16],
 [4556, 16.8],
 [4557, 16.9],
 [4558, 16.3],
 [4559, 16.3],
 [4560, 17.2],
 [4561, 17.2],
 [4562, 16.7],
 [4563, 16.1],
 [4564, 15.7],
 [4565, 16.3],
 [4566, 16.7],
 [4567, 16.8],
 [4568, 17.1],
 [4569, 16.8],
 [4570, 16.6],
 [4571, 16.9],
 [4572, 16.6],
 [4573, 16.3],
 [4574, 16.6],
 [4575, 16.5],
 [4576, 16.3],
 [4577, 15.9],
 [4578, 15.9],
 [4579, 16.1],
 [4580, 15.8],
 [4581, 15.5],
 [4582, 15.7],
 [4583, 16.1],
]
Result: -3.3 angstrom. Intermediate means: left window 11.9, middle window 14.1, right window 15.3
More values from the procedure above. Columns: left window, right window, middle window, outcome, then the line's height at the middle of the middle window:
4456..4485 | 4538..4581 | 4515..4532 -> 0.6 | 15.4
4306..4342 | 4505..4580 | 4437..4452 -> -0.5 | 13.8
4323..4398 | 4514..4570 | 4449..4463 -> 0.7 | 14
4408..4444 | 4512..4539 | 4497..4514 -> -1.9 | 14.7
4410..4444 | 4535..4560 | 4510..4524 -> -0.7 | 15.1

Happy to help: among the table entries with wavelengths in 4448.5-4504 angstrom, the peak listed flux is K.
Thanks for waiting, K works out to 16.6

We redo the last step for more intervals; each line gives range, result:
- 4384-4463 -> 15.2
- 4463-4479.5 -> 16.3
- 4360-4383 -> 14.7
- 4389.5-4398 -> 12.5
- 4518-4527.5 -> 16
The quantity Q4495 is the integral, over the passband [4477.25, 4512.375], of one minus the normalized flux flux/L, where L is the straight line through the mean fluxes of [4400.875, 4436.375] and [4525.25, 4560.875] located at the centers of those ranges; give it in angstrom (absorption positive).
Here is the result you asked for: -3.3 angstrom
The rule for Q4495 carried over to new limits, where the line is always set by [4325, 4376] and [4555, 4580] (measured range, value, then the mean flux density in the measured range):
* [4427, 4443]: 0.4 angstrom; 13.9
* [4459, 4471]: 0.9 angstrom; 13.7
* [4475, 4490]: -0.6 angstrom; 15.6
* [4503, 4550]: 1.2 angstrom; 15.4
